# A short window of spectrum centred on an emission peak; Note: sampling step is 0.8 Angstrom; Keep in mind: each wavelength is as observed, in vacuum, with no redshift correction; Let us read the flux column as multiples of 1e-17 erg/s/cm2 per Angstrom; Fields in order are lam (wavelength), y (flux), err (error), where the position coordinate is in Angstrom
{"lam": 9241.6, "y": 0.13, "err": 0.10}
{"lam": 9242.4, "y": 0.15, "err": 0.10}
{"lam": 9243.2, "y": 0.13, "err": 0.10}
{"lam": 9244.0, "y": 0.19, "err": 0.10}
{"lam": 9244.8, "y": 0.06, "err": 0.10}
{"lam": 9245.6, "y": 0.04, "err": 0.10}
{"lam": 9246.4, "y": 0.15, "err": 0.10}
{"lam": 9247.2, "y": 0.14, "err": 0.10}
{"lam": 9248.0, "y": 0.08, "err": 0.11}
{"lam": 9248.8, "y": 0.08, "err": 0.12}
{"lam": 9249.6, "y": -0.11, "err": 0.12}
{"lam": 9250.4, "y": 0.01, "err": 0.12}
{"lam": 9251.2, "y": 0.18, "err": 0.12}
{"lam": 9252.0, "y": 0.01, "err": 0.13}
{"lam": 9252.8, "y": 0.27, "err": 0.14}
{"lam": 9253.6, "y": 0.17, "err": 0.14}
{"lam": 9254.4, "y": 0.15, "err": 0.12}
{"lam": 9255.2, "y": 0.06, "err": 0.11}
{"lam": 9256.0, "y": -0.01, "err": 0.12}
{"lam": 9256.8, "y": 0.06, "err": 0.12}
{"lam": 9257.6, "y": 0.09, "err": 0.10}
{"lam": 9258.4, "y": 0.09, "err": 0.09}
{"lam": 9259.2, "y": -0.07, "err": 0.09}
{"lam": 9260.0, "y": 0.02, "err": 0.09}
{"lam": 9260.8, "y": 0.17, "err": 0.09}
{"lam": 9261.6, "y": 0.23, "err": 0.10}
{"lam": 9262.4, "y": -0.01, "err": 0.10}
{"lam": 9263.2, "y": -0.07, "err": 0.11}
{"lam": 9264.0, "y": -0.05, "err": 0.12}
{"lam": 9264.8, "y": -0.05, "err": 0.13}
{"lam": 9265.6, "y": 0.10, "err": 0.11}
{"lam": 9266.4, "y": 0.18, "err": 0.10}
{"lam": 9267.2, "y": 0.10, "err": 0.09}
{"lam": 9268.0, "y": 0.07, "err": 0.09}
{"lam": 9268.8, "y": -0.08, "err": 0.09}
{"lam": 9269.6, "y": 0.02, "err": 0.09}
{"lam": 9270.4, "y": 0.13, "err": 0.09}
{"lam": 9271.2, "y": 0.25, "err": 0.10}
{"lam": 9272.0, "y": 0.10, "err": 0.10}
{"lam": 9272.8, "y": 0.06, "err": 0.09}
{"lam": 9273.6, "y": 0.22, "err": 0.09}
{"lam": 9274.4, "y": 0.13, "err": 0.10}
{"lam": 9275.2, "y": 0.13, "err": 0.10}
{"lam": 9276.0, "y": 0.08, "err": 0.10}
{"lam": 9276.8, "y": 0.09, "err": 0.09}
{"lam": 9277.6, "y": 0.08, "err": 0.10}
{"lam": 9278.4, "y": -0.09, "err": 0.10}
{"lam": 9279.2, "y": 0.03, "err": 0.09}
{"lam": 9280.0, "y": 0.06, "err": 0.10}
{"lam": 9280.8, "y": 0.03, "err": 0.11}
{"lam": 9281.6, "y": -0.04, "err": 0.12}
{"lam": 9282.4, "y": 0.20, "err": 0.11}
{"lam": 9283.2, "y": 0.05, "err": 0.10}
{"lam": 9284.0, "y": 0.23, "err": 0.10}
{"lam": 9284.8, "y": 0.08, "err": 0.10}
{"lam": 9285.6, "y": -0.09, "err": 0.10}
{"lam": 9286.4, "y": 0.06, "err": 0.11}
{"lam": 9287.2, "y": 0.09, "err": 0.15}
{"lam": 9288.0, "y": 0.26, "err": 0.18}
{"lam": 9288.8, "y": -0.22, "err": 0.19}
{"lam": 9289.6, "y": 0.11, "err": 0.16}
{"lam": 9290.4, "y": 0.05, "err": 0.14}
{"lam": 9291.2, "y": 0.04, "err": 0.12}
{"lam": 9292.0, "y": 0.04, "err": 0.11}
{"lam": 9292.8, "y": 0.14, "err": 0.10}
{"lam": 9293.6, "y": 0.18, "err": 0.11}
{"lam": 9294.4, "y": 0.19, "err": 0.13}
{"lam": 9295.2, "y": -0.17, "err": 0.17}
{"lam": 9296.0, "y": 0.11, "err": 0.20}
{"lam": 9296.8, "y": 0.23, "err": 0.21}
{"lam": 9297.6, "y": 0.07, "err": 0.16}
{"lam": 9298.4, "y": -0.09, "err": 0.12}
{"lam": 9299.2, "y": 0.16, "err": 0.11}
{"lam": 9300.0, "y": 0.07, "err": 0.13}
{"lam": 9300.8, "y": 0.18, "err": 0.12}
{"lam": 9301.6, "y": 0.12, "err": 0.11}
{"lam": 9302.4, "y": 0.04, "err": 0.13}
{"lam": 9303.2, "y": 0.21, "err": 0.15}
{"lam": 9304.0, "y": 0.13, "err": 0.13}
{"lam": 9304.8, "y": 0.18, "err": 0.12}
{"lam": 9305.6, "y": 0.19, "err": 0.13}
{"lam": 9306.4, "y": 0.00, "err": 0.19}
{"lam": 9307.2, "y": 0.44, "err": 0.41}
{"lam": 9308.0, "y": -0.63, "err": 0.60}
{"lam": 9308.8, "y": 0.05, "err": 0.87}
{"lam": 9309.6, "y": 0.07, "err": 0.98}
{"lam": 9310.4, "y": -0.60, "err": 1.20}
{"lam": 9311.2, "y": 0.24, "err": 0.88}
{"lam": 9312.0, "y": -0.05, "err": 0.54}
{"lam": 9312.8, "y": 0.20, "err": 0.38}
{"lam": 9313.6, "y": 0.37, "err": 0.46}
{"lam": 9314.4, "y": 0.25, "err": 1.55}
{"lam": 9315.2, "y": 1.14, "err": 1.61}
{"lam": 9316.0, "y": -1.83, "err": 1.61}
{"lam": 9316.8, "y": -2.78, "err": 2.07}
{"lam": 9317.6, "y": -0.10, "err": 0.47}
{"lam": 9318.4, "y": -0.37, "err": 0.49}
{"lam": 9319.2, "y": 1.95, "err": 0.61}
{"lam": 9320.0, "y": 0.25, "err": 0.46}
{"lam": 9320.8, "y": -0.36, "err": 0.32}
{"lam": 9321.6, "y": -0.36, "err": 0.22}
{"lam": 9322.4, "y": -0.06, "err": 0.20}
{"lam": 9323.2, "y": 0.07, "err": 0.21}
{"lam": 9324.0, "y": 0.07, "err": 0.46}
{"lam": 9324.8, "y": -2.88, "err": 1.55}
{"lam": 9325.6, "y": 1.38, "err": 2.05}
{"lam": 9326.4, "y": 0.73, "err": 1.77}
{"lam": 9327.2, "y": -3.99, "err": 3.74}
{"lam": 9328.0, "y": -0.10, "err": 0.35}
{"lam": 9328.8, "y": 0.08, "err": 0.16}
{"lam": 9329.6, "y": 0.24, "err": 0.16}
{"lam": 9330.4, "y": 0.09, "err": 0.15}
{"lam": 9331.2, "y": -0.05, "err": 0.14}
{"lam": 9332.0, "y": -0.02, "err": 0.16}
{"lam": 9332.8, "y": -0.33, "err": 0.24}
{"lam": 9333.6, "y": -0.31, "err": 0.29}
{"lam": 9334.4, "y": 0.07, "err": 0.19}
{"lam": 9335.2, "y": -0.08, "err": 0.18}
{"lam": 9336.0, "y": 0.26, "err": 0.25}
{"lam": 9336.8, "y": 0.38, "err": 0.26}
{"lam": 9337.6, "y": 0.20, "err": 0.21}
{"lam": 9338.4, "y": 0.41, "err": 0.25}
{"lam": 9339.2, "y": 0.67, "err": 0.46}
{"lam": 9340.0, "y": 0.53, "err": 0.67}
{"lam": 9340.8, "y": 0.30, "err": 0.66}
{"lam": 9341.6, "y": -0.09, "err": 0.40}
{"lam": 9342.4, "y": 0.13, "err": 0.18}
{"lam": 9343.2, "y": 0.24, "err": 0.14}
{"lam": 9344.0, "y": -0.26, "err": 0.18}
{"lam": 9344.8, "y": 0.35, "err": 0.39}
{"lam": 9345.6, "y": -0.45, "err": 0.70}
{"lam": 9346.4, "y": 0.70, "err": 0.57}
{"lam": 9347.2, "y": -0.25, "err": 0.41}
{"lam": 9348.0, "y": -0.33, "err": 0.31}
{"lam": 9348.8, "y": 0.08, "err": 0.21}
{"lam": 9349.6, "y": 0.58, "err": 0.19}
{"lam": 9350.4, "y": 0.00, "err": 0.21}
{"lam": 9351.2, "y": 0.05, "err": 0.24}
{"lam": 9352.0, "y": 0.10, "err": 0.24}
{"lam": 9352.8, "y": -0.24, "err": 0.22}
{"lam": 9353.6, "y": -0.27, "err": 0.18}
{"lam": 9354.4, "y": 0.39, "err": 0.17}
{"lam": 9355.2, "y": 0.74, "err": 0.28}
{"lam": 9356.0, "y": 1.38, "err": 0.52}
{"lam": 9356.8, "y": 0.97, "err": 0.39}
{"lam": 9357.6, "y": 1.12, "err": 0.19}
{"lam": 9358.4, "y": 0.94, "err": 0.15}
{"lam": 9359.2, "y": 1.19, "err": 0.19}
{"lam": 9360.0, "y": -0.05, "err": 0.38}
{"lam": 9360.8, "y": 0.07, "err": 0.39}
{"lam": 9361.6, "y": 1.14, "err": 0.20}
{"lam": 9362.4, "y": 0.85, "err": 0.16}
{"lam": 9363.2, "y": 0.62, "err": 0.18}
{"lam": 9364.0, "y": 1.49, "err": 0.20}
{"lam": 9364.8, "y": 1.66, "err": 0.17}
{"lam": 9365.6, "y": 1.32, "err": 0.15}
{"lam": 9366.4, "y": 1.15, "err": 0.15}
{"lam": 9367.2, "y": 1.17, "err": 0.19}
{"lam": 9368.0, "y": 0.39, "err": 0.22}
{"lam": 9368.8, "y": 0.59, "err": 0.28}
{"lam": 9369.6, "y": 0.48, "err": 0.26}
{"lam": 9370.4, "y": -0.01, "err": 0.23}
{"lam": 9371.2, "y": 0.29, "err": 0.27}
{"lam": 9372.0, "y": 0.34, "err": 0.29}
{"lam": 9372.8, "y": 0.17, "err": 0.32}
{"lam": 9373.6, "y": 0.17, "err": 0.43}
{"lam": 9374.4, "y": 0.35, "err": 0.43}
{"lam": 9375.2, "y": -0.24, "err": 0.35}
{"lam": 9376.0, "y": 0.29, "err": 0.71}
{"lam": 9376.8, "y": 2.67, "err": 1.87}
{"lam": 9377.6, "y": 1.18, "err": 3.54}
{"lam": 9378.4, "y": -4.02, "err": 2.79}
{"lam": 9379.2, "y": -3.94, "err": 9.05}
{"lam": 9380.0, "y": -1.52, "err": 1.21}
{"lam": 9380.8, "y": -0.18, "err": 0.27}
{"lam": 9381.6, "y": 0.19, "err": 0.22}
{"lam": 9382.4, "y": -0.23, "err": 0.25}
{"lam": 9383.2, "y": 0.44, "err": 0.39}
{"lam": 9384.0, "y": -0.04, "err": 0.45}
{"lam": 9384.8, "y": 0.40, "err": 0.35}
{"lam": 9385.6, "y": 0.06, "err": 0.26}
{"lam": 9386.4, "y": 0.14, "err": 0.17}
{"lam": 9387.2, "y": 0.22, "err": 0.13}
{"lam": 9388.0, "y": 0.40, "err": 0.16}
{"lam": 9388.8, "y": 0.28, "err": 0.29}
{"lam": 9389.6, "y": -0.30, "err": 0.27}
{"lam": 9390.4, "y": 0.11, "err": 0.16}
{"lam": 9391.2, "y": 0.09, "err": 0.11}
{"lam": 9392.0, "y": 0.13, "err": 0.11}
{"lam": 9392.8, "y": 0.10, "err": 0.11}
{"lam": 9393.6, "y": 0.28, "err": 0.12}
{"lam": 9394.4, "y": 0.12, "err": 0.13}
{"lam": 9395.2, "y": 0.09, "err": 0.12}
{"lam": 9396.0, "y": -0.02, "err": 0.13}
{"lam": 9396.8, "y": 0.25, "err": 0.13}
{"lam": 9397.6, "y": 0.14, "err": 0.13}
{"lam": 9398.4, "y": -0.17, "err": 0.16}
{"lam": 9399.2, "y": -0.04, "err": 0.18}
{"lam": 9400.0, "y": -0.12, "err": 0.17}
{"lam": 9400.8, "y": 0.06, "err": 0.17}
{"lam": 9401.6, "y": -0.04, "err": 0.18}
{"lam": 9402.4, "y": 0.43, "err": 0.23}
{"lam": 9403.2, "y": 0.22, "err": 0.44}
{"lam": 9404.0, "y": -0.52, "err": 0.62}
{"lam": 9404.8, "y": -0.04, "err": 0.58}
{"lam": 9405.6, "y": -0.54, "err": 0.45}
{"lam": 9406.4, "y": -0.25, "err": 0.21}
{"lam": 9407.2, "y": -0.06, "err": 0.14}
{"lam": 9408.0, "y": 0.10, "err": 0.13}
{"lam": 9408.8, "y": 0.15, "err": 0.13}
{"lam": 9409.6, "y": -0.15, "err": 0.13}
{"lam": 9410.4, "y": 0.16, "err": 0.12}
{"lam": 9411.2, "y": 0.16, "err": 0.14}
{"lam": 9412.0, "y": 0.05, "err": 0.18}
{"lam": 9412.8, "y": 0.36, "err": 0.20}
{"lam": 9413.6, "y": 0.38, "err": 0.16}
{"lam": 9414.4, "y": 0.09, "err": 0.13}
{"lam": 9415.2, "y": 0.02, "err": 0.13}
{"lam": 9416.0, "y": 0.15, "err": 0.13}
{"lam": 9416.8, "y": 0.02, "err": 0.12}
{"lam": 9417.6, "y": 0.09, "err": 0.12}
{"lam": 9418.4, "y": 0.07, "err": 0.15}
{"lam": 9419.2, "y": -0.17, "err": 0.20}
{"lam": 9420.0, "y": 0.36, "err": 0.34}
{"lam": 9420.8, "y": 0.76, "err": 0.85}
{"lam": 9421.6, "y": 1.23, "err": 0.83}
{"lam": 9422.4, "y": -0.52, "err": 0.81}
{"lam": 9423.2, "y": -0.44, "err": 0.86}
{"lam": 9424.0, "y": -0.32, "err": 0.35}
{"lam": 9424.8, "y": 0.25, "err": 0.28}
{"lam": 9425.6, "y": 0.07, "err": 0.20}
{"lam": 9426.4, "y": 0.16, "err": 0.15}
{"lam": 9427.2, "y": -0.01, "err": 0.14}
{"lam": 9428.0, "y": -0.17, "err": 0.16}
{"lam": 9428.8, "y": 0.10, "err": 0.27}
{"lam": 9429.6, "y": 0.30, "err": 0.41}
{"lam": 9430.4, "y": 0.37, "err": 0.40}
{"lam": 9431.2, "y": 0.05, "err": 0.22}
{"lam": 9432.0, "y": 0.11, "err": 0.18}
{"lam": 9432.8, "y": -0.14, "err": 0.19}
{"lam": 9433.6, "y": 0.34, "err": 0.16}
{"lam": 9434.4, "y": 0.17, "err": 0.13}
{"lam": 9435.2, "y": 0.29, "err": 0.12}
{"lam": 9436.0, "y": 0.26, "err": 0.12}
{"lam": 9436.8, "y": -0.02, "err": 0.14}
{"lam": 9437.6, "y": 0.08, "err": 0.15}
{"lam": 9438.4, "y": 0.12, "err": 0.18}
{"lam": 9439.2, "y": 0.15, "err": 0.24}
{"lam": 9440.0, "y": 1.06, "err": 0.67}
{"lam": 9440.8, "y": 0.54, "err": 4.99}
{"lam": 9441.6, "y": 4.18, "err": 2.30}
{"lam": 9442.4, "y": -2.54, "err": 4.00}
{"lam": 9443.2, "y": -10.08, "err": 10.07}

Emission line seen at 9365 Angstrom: [O II]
